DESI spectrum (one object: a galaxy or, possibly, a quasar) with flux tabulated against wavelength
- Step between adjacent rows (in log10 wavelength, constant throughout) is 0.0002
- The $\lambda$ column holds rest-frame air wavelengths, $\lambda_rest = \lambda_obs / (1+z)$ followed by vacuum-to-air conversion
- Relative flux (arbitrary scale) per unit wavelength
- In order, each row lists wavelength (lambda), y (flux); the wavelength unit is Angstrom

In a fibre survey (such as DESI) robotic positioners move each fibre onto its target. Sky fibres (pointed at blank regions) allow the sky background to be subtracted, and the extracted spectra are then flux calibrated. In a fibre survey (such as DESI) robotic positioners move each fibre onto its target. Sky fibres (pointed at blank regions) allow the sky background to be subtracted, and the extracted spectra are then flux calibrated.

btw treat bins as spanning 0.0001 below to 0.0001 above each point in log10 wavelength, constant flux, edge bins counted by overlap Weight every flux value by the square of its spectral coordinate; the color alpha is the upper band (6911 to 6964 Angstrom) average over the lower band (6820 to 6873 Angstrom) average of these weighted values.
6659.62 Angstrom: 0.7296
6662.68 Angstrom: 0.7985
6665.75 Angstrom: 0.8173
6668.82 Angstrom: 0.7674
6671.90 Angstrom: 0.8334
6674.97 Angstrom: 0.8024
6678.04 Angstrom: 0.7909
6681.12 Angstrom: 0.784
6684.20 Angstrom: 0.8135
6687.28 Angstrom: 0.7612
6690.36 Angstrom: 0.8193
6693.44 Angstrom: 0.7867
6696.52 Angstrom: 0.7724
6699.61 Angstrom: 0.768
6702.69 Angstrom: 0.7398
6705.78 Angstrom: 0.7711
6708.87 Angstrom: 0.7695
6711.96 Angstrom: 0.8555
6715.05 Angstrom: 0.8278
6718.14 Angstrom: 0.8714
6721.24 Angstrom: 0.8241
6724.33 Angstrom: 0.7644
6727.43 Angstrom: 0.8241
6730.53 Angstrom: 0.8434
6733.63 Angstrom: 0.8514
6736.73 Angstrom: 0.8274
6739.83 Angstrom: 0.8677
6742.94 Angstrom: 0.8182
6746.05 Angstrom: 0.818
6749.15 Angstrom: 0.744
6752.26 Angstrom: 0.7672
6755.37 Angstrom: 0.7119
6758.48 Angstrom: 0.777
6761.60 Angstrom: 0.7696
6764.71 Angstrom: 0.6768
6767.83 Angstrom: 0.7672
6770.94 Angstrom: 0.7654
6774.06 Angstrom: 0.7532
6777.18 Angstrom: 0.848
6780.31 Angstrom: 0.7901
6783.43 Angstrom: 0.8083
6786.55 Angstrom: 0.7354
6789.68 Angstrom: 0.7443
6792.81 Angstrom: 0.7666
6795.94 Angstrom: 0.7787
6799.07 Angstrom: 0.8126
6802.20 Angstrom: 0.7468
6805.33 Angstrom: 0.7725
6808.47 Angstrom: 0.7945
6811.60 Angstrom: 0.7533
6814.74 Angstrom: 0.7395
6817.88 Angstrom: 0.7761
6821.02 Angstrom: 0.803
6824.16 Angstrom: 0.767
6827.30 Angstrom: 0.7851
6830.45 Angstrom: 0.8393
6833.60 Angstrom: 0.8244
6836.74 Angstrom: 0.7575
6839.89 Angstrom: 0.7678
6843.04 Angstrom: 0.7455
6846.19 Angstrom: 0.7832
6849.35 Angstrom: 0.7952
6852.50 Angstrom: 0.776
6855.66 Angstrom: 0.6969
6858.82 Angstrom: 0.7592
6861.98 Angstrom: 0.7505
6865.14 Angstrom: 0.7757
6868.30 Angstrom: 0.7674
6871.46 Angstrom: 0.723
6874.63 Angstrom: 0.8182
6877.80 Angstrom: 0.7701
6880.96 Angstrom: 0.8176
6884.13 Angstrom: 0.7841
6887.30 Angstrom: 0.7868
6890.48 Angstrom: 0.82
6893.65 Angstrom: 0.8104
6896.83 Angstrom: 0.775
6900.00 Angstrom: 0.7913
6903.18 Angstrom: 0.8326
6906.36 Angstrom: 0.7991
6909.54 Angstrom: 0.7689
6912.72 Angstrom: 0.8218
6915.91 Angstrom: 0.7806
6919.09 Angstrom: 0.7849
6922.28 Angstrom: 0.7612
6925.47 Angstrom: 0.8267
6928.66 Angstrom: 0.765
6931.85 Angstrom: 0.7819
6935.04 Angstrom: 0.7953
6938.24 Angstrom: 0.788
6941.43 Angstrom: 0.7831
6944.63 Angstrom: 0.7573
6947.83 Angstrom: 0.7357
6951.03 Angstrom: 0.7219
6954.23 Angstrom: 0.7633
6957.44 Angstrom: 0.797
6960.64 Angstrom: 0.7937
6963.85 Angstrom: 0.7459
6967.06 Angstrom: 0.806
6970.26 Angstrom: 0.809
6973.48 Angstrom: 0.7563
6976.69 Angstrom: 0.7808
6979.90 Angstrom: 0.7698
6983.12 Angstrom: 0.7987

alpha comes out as 1.03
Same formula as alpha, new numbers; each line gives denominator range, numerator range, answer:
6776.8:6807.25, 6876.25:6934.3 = 1.05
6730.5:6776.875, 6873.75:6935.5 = 1.06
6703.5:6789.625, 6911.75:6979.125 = 1.04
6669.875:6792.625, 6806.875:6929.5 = 1.03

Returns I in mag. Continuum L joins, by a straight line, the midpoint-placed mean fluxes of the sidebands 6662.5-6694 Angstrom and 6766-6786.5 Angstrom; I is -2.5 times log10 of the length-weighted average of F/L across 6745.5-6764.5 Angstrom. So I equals 0.04 mag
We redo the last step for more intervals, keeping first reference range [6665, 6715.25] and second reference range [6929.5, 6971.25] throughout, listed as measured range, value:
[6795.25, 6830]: 0.01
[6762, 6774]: 0.06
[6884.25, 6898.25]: -0.02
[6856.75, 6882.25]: 0.01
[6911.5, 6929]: -0.02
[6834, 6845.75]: 0.02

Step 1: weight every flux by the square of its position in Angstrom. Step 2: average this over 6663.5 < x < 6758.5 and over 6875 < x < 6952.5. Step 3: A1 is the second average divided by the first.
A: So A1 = 1.04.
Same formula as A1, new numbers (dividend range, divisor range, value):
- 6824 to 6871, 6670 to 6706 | 1.03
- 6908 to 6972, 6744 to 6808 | 1.06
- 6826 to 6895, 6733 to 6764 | 1.02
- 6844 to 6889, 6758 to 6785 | 1.03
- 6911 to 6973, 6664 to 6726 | 1.05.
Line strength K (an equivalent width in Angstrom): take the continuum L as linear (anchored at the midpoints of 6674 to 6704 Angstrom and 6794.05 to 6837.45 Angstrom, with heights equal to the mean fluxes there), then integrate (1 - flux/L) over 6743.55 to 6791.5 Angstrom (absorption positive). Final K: 1.0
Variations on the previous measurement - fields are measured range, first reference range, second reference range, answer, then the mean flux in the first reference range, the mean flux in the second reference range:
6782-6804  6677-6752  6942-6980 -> 0.6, 0.804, 0.77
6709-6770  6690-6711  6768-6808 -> -1.8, 0.775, 0.777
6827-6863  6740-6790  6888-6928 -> 0.6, 0.772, 0.797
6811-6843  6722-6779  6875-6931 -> 0.5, 0.789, 0.794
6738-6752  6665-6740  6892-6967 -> -0.1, 0.805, 0.782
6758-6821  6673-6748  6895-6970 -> 2.3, 0.807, 0.782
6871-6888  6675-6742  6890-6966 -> 0.0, 0.806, 0.783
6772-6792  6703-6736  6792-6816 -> 0.1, 0.817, 0.771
